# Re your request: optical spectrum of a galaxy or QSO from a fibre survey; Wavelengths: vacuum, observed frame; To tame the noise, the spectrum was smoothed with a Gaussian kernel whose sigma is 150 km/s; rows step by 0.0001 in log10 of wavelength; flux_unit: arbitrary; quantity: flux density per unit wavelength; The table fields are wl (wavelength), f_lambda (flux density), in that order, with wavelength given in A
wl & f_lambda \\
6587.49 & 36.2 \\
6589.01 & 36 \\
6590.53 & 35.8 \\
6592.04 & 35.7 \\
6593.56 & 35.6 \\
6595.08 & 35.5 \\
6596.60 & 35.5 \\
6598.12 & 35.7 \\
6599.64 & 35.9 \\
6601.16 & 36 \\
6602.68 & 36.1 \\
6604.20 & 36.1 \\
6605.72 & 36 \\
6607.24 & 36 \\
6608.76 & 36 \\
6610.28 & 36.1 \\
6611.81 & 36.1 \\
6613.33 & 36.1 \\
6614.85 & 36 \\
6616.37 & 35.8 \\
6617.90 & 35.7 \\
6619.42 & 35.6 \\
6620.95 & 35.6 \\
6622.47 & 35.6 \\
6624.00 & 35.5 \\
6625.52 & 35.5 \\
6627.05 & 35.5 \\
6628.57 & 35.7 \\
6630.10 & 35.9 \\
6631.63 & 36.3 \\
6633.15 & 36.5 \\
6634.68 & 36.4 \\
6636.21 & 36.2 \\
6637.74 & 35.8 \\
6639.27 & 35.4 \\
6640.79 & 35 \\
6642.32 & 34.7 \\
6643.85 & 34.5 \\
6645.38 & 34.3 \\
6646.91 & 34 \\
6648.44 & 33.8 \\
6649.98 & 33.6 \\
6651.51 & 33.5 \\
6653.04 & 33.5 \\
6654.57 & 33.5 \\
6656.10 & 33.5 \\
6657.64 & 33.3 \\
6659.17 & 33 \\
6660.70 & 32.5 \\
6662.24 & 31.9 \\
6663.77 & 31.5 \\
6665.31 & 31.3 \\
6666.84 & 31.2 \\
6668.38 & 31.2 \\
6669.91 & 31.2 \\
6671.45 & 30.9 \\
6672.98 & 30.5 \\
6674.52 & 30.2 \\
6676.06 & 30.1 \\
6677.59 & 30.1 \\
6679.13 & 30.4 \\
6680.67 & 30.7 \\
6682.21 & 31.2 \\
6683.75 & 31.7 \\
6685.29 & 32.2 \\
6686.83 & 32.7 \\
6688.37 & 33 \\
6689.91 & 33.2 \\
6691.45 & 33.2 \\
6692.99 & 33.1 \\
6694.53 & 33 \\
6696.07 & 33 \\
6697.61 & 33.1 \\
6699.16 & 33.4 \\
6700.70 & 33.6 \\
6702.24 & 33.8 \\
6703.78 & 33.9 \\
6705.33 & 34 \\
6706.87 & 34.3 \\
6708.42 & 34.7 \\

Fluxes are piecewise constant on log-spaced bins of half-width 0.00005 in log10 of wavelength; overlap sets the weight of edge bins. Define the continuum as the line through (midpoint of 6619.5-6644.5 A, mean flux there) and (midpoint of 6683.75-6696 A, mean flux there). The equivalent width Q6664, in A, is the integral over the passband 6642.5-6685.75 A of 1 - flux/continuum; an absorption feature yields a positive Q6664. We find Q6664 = 2.5 A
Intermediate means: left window 35.6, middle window 32.1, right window 32.9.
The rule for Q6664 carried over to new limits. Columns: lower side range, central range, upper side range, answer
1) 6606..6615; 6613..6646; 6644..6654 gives -0.63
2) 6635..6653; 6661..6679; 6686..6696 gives 1.50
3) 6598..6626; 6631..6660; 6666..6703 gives -0.41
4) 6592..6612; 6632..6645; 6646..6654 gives -0.51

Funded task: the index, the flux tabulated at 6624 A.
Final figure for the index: 35.5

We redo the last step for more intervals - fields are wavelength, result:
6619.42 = 35.6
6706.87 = 34.3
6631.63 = 36.3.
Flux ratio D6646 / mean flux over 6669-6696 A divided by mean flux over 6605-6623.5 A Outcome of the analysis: 0.88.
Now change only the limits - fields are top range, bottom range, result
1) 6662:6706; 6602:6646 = 0.90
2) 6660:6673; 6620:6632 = 0.88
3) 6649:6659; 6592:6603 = 0.94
